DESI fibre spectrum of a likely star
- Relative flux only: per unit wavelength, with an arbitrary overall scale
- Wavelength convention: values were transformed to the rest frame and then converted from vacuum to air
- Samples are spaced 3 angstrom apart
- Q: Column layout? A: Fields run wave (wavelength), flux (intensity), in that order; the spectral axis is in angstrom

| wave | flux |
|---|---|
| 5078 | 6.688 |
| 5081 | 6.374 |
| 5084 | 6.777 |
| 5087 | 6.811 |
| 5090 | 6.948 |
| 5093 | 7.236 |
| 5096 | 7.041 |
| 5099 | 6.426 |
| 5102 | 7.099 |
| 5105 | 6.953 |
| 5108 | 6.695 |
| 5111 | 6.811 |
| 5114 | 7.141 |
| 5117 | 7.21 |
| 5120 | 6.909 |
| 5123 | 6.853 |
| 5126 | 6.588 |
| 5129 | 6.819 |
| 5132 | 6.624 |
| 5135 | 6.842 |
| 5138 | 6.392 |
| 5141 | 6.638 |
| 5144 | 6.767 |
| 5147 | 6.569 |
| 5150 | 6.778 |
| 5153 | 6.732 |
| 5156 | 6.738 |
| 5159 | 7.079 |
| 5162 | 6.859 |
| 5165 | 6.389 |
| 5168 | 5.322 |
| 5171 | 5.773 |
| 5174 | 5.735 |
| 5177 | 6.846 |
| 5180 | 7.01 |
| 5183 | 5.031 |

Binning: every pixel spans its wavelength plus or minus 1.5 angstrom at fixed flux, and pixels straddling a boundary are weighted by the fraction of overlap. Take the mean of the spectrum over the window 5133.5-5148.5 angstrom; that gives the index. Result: 6.64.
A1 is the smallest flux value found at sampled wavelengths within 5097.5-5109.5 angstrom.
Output 6.426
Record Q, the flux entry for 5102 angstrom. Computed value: 7.099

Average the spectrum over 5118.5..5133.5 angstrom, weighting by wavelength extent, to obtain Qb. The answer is 6.76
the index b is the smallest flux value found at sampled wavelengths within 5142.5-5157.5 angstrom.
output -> 6.569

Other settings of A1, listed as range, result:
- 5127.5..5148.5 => 6.392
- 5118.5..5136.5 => 6.588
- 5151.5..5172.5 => 5.322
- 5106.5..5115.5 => 6.695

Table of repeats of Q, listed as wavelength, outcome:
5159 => 7.079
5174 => 5.735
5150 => 6.778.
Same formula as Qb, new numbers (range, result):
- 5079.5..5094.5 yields 6.83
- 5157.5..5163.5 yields 6.97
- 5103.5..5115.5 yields 6.9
